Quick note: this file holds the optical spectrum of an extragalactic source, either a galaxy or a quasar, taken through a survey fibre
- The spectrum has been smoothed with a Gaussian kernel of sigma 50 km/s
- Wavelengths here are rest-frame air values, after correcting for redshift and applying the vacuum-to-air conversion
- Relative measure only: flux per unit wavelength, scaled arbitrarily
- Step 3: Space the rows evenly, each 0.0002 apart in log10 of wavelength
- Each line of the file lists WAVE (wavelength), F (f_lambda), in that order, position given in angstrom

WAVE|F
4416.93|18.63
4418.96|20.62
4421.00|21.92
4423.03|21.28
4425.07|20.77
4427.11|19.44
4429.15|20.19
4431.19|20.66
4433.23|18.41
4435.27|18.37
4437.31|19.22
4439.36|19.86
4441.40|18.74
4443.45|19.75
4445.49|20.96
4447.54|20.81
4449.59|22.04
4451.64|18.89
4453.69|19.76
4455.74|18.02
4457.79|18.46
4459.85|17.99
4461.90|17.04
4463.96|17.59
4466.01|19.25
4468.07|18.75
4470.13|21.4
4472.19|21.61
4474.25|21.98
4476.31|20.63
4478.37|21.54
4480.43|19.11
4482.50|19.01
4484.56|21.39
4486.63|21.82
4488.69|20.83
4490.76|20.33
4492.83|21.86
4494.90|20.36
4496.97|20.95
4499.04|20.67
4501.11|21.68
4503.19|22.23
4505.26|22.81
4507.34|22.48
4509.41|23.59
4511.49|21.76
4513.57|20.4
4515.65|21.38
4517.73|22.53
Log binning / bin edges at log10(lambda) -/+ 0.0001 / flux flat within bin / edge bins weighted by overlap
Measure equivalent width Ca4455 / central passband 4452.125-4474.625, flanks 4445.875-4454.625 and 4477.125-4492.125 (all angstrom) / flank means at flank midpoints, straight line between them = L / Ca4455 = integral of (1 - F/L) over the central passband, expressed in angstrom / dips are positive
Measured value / 1.4 angstrom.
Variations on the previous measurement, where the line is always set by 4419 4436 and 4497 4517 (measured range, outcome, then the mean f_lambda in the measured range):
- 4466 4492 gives 0.7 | 20.6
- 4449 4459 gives 0.7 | 19.3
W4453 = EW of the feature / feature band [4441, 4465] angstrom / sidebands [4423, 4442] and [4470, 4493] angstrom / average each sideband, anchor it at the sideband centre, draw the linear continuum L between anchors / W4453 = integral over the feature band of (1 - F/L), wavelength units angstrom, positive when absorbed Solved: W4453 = 1.2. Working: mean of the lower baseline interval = 19.6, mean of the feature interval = 19.2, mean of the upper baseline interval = 20.9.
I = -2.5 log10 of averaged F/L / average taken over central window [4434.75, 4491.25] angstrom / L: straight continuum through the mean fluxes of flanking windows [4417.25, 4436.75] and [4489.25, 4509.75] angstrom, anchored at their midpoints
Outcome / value 0.05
